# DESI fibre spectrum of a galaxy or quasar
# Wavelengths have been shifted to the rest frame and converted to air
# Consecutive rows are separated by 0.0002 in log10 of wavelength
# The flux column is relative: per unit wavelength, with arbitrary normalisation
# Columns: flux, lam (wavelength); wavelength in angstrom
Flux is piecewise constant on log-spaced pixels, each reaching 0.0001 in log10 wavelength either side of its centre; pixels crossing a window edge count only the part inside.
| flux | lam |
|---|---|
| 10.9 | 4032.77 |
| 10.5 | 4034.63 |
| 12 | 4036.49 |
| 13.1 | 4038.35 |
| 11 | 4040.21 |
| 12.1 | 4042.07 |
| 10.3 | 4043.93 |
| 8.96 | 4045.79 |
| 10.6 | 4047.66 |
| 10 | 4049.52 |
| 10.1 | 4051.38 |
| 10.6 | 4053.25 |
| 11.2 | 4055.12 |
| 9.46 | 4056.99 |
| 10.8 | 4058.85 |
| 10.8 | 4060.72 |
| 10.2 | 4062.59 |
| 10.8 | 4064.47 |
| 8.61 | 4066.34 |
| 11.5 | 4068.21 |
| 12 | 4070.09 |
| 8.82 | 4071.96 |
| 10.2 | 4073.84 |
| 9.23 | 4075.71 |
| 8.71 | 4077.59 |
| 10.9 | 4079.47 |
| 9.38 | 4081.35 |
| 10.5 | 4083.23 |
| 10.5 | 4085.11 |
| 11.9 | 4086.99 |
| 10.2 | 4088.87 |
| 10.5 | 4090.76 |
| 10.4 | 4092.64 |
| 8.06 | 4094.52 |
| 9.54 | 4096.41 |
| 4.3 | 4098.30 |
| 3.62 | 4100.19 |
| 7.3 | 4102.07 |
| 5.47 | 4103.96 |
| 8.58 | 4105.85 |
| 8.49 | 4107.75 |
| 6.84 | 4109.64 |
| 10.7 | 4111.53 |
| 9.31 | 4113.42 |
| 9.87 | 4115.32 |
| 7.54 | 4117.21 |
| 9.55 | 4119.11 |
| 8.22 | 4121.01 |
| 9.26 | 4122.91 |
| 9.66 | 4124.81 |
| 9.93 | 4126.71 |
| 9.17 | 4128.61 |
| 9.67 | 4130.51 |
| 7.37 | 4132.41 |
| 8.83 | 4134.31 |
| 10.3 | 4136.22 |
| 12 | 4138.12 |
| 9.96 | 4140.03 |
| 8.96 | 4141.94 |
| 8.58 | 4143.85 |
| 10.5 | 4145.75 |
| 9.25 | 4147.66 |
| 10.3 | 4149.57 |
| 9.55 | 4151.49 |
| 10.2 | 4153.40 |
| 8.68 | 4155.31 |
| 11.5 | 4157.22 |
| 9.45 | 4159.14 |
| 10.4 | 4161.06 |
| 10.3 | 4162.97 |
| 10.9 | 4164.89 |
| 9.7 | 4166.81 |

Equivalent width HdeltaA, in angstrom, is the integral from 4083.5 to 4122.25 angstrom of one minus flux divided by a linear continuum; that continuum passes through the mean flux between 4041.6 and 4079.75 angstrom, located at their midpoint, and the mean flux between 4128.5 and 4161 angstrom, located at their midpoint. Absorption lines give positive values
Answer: 5.4 angstrom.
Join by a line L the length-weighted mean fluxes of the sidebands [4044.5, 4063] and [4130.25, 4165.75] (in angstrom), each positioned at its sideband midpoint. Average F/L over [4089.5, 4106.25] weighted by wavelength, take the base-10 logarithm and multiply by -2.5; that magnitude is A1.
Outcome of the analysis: 0.314 mag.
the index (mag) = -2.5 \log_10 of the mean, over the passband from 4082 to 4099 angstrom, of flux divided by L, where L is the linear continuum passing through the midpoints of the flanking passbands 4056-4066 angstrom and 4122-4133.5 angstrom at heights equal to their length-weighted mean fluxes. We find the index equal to 0.02 mag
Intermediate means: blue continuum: 10.3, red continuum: 9.18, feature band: 9.62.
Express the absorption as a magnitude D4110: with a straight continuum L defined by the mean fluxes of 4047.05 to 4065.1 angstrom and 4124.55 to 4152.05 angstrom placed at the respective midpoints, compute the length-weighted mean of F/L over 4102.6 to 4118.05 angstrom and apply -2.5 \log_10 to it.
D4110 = 0.19 mag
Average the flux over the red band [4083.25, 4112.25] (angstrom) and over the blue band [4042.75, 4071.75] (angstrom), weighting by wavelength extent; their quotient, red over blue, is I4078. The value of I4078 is 0.82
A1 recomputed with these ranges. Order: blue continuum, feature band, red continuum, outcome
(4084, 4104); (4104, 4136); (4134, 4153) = 0.042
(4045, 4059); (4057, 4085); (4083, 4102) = -0.068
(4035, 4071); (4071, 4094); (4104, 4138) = -0.011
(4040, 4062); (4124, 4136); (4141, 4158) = 0.079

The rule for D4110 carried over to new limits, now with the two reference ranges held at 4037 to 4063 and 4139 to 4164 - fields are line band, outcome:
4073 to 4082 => 0.083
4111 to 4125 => 0.103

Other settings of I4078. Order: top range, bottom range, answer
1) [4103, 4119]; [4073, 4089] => 0.83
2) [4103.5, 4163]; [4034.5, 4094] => 0.89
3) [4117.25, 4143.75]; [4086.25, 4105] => 1.16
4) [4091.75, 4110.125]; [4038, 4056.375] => 0.68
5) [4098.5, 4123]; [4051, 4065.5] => 0.75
